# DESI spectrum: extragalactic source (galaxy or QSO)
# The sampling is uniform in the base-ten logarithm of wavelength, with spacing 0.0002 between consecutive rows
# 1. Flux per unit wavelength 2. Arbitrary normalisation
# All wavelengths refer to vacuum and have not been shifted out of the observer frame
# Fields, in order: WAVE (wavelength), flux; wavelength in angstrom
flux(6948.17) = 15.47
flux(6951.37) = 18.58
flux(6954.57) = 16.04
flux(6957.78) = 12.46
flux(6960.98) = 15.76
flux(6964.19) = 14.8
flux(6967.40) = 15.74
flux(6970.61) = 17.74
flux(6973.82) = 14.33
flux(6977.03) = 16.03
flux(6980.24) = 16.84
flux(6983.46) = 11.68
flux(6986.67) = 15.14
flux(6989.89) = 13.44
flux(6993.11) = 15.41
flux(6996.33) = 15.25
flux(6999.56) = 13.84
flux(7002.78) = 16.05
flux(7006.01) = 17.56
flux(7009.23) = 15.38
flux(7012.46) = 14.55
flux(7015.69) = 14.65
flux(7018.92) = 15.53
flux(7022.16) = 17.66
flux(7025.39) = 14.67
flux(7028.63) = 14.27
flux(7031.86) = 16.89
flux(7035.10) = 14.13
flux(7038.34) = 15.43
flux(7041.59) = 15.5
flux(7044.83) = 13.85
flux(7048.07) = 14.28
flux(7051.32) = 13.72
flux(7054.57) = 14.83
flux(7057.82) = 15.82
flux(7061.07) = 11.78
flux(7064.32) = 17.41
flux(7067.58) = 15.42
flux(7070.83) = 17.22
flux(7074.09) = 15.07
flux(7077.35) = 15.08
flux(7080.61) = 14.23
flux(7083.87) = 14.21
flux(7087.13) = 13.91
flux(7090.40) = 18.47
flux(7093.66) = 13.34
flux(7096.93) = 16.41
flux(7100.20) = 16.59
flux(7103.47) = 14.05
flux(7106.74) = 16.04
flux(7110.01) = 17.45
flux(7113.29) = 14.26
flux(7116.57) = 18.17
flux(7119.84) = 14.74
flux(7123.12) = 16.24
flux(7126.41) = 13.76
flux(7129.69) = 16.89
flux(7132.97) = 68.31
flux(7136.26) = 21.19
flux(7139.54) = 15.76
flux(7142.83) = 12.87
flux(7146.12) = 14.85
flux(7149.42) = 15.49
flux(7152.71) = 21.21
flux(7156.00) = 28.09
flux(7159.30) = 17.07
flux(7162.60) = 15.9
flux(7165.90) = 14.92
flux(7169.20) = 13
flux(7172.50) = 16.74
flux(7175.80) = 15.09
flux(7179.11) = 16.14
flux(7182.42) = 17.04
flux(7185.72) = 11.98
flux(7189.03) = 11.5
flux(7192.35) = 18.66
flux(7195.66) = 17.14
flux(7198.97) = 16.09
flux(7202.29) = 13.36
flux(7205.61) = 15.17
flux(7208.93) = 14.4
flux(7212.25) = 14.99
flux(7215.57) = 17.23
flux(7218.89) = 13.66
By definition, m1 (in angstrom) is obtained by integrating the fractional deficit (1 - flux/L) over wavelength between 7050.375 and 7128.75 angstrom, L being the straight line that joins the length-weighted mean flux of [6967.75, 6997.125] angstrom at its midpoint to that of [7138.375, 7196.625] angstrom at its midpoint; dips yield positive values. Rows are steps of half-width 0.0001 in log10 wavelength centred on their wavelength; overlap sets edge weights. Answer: 2.1 angstrom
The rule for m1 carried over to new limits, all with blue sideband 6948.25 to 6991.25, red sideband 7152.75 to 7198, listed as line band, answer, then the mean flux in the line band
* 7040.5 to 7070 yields 1.93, 14.8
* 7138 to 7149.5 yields 1.22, 14.6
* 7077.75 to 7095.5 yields 1.28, 14.9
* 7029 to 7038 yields 0.21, 15.3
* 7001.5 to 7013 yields -0.36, 16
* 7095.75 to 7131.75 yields -0.64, 16.5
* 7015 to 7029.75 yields 0.17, 15.4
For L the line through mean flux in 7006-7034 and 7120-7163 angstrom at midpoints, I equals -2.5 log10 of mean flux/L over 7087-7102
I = 0.20 mag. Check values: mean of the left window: 15.6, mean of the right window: 21.3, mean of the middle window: 15.9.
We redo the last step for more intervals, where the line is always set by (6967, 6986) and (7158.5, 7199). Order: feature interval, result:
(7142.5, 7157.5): -0.221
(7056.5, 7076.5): -0.003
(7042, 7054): 0.088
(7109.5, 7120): -0.055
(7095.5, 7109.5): -0.035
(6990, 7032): -0.001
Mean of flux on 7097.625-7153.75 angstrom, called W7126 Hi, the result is 19.2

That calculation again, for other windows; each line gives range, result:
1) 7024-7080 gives 15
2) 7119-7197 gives 18.6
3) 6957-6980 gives 15.5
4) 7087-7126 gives 15.8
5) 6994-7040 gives 15.4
